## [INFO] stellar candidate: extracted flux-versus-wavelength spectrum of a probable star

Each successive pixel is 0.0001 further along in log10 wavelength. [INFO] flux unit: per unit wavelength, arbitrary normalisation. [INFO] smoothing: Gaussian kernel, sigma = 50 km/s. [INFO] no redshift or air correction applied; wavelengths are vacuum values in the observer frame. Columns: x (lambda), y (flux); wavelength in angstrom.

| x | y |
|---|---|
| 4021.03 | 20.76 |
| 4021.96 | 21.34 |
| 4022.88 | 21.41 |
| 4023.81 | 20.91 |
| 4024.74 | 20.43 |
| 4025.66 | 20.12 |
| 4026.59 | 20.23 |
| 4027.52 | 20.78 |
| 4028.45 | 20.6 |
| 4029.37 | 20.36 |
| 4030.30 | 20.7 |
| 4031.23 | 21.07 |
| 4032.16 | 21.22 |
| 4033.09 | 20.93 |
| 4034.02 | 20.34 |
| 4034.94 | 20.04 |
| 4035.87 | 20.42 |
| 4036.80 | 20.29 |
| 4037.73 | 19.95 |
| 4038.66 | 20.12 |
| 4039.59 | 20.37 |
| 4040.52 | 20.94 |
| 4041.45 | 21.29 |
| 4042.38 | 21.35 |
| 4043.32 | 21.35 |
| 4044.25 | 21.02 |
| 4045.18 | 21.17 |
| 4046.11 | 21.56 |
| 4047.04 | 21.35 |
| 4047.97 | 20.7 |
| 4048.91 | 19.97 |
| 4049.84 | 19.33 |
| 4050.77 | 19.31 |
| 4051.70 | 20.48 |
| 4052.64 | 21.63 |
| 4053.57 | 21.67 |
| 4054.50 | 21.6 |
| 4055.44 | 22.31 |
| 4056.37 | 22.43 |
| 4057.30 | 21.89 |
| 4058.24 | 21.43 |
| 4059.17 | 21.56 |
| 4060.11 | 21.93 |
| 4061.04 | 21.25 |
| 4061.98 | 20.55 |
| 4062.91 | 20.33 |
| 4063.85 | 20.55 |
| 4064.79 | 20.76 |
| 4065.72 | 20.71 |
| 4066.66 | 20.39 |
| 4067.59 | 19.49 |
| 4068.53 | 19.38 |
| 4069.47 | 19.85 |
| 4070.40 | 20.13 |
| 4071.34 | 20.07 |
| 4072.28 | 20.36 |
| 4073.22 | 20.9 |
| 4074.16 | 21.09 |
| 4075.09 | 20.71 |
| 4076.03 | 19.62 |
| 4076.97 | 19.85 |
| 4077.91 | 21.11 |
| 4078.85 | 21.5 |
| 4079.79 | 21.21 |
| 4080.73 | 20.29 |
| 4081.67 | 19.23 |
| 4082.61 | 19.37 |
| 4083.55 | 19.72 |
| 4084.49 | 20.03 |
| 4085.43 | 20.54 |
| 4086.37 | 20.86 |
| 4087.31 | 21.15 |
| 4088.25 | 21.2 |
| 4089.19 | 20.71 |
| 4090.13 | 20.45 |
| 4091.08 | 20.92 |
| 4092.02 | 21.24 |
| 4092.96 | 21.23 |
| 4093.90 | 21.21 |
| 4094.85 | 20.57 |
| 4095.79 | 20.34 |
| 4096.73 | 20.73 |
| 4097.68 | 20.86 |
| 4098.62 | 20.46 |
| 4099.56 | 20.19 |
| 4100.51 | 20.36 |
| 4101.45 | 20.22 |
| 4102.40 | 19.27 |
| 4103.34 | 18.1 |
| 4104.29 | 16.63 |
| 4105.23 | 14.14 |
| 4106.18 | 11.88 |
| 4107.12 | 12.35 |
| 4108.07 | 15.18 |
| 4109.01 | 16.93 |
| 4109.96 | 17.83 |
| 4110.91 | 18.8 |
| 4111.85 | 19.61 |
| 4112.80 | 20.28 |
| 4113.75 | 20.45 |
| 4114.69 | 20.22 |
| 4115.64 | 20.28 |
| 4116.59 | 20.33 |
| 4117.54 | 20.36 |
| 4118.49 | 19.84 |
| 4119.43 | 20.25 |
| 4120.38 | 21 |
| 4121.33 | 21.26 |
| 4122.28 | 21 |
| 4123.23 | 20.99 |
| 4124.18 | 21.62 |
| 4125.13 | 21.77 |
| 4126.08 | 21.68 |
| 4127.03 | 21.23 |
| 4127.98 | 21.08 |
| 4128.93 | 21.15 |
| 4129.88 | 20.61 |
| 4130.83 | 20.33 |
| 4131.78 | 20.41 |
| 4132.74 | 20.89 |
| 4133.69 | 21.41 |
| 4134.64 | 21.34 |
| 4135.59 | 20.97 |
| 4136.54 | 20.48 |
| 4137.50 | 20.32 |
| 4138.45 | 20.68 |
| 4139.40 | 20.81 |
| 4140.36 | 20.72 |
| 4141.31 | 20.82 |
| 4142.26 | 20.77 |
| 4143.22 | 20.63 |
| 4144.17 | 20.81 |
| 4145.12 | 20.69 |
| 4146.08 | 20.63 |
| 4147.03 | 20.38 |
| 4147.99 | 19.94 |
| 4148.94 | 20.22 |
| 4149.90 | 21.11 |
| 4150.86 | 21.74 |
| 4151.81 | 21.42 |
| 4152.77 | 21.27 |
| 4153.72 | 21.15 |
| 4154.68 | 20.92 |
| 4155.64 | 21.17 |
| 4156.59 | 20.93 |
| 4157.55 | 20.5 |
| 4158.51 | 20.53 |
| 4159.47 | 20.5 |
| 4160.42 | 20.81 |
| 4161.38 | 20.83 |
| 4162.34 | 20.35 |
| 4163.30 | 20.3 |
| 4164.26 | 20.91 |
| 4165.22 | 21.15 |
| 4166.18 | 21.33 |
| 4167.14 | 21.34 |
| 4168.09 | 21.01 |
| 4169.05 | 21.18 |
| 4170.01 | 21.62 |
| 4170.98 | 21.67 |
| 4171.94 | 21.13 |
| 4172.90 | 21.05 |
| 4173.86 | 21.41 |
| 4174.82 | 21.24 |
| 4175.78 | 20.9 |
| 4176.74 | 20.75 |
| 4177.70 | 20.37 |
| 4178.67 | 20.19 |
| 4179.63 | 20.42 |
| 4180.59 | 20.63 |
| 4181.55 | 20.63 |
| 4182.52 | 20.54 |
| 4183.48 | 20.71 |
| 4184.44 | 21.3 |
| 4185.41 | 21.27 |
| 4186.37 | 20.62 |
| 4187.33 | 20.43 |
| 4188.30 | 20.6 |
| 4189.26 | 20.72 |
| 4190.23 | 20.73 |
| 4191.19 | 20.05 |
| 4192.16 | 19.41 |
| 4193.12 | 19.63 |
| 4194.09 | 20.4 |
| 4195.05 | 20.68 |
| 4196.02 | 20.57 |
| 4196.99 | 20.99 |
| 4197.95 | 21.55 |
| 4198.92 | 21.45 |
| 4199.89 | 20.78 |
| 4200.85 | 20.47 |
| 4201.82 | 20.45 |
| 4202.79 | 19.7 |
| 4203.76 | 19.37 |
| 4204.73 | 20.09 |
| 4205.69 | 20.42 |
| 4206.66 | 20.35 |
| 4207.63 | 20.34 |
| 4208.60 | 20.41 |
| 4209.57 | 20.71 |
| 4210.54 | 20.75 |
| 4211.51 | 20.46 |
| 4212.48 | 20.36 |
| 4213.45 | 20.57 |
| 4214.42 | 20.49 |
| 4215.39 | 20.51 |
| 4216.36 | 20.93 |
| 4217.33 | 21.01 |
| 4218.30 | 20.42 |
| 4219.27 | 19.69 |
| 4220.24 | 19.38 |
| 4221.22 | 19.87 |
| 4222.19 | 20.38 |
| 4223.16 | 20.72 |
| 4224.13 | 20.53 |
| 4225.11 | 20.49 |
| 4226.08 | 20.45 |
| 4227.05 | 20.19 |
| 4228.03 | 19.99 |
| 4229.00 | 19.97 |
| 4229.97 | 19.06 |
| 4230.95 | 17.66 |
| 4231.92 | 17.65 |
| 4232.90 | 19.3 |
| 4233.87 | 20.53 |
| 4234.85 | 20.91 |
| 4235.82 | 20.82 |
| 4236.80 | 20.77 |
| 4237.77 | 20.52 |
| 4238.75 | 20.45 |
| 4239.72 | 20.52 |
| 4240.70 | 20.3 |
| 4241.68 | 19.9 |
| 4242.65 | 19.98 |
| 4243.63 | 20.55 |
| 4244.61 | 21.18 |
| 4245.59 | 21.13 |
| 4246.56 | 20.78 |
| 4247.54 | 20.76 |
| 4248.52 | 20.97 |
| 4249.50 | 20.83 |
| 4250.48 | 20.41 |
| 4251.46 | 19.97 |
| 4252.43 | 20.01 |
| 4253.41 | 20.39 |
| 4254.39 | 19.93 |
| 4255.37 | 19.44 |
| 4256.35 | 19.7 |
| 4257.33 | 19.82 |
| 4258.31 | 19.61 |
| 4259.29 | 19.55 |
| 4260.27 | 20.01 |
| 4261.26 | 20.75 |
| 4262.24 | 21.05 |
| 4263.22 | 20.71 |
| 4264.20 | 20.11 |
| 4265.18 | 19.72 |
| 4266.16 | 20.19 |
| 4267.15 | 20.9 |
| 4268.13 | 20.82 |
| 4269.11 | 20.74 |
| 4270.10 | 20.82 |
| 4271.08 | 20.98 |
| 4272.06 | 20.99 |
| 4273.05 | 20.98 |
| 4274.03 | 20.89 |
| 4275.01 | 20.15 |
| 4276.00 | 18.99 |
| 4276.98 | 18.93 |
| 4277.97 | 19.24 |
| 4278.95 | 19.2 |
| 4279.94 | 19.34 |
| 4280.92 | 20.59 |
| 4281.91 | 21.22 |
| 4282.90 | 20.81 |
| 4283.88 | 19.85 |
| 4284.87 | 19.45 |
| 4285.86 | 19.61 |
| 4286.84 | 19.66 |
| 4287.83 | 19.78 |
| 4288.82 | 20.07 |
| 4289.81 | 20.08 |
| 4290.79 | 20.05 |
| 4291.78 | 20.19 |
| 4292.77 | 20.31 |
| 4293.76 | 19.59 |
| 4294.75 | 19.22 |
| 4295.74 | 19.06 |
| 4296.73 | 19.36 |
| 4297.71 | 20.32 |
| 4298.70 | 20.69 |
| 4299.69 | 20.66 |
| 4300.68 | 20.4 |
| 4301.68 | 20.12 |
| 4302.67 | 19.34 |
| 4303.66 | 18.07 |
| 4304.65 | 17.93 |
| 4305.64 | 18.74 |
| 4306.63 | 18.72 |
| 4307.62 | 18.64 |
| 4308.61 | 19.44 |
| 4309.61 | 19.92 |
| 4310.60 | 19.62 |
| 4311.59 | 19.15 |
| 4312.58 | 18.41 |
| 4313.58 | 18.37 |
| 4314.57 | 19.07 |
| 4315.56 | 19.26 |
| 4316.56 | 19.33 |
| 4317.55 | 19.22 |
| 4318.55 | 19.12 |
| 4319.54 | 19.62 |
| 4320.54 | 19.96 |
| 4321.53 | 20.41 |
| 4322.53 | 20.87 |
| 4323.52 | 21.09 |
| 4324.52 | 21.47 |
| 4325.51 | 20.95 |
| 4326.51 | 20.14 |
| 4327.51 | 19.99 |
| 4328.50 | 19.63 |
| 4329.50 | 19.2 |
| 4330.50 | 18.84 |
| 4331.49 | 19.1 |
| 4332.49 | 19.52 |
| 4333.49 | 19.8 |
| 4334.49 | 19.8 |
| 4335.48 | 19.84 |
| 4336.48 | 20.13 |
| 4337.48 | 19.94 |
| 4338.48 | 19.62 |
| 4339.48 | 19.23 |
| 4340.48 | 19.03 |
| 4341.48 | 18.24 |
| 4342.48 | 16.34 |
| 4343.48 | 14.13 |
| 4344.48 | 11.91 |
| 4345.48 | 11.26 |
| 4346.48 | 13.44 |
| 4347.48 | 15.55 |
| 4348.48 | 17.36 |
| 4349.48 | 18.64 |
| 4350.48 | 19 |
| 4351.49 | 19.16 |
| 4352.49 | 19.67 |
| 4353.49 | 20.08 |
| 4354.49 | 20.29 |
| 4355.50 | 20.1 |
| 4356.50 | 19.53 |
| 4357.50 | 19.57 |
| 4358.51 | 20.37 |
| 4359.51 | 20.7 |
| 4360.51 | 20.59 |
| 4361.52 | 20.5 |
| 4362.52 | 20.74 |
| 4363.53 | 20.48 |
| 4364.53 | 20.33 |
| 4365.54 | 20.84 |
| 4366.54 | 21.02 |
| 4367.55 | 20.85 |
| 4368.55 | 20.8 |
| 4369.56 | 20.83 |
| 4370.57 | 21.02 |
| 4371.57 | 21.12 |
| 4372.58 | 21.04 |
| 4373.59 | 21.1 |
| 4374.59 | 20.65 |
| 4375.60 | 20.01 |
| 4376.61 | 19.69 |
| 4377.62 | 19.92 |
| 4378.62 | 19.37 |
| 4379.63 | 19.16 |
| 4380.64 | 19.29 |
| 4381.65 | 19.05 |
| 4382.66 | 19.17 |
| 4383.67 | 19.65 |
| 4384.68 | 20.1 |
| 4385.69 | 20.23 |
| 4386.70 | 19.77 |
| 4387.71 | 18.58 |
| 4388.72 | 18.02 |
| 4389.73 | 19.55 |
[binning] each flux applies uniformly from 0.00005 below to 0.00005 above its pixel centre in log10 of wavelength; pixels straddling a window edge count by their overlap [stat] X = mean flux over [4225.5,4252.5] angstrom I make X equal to 20.2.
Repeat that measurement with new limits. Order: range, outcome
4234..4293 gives 20.3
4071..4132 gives 19.9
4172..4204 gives 20.6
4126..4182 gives 20.9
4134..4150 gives 20.7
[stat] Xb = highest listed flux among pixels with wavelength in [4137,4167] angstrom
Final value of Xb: 21.74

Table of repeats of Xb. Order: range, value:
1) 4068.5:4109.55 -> 21.5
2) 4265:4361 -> 21.47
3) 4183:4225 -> 21.55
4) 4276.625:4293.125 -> 21.22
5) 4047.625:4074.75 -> 22.43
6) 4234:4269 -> 21.18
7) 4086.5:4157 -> 21.77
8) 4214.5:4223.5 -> 21.01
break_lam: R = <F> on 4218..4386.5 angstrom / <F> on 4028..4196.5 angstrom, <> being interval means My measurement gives 0.96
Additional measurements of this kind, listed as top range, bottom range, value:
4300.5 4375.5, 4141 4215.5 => 0.93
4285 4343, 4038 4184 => 0.96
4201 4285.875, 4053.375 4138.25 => 1.00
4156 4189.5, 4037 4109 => 1.03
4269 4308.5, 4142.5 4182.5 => 0.95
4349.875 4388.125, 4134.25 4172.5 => 0.96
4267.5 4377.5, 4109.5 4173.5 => 0.94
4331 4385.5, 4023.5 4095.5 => 0.93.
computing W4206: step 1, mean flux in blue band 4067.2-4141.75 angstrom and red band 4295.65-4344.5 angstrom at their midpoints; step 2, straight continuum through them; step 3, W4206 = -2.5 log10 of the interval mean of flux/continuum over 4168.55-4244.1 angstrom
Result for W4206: -0.04 mag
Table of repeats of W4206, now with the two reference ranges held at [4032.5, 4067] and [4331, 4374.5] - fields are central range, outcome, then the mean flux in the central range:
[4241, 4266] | -0.03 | 20.3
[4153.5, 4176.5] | -0.04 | 21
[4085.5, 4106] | 0.04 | 19.9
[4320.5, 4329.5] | -0.06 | 20.5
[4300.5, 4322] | 0.01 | 19.2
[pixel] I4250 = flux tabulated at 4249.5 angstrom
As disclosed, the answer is 20.83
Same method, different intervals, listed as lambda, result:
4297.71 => 20.32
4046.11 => 21.56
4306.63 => 18.72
